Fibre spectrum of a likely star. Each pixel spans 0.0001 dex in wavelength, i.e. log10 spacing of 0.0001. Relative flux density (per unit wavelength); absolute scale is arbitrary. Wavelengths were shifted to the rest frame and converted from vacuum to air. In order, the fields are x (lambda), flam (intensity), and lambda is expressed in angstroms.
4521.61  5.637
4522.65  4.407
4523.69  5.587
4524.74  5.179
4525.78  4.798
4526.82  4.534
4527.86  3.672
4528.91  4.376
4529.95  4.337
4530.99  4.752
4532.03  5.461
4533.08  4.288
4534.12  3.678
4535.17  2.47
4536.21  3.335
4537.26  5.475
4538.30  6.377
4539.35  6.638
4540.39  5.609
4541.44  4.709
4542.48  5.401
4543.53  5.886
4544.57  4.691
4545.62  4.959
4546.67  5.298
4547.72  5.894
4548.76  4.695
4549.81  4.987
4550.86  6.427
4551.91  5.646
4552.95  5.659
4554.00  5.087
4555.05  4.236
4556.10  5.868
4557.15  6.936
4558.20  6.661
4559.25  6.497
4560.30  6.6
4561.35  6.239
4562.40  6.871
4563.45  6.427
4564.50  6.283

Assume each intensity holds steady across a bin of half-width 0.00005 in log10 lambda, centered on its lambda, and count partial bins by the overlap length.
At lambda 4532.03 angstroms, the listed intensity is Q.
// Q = 5.461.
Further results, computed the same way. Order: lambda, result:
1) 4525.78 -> 4.798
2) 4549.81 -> 4.987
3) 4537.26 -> 5.475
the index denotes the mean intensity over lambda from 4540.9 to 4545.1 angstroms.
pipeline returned 5.17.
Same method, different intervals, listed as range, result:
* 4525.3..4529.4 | 4.34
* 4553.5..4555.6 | 4.67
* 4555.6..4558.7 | 6.49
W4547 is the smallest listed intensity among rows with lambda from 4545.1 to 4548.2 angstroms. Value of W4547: 4.959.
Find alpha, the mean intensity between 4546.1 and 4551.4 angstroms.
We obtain 5.45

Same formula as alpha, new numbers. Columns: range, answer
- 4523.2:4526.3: 5.18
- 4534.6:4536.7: 2.91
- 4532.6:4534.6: 3.99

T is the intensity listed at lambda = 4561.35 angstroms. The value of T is 6.239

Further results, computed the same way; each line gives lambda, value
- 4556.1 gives 5.868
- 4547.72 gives 5.894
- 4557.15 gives 6.936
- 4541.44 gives 4.709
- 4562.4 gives 6.871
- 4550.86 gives 6.427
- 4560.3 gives 6.6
